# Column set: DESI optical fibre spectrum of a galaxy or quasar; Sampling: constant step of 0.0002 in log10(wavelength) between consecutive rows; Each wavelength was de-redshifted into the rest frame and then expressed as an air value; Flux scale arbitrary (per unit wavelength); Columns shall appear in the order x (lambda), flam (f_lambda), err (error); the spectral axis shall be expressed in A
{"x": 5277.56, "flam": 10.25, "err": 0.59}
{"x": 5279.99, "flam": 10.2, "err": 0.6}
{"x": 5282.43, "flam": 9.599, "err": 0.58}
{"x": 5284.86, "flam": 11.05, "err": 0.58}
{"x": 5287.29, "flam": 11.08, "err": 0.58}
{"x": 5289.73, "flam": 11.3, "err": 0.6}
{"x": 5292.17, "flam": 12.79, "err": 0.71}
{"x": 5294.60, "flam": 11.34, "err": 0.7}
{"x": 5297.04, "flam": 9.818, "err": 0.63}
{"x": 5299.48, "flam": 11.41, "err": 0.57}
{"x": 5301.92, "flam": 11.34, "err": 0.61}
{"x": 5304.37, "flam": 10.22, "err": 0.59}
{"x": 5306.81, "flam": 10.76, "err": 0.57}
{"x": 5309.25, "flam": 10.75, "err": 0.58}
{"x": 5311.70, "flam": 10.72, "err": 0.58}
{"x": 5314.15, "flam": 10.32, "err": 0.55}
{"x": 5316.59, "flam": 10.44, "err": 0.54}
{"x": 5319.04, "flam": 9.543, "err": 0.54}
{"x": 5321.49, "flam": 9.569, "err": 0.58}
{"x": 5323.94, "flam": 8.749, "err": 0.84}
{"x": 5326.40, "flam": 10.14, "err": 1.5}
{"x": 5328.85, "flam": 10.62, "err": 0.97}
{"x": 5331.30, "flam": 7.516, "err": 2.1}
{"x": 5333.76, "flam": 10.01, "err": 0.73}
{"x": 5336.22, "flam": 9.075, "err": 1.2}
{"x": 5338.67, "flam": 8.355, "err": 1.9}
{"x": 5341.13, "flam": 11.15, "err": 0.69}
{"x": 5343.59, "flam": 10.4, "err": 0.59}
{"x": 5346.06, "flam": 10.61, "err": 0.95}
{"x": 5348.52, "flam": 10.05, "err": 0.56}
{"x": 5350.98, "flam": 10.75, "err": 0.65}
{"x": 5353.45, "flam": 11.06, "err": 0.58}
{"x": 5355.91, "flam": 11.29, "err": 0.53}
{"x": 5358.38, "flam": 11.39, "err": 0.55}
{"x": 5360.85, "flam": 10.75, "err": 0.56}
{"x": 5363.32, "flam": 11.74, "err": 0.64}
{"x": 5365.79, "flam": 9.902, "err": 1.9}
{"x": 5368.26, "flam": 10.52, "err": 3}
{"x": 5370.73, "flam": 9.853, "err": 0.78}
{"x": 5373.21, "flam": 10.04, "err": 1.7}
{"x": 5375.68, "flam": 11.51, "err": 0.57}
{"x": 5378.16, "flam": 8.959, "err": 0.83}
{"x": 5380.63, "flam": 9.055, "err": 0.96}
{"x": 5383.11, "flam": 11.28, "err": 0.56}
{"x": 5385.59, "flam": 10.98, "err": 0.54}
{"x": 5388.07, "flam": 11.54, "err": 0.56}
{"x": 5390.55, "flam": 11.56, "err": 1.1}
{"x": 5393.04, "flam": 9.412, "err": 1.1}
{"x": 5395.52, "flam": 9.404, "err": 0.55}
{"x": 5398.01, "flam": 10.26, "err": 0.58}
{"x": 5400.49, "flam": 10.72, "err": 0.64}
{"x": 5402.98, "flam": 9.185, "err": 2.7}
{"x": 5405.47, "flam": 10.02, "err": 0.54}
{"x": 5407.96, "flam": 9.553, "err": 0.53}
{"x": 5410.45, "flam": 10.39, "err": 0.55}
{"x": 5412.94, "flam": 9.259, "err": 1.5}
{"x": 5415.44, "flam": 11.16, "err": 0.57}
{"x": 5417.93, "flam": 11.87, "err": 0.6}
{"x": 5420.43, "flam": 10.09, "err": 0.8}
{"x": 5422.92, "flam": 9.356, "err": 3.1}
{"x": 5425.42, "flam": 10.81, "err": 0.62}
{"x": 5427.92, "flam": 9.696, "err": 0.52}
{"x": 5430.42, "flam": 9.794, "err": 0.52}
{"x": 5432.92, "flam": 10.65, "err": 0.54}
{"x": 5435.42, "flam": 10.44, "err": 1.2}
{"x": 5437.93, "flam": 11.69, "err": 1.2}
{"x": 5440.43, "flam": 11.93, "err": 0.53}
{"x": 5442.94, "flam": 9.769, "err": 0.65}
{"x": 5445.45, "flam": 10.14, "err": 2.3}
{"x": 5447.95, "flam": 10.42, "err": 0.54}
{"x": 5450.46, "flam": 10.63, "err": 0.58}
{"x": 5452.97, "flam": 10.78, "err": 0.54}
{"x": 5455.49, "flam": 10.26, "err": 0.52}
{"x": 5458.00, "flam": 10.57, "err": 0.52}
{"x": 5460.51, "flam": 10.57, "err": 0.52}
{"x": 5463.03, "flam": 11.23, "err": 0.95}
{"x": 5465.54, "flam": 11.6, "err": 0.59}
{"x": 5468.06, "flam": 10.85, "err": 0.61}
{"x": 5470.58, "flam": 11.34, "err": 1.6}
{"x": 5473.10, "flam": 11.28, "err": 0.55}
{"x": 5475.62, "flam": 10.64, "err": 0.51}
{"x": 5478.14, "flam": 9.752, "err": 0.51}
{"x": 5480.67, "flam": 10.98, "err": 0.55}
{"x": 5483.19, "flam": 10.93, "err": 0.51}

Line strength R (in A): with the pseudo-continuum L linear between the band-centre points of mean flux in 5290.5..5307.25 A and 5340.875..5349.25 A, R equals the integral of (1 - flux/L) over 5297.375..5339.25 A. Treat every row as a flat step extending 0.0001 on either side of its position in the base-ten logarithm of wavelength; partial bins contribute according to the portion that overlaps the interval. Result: 3.4 A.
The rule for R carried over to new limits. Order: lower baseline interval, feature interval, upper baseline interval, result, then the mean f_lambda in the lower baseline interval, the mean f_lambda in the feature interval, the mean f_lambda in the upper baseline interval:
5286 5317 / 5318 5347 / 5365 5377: 2.87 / 11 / 9.63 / 10.4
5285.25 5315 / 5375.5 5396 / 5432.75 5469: 0.90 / 11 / 10.4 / 10.8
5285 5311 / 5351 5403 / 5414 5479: 1.56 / 11.1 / 10.5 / 10.7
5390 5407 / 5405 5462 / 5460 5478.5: 0.27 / 10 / 10.4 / 11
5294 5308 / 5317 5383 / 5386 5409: 2.31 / 10.8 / 10.1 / 10.2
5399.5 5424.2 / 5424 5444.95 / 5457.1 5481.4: -0.26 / 10.2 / 10.6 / 10.9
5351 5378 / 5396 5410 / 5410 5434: 0.67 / 10.7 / 9.94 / 10.3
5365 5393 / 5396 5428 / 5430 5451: 1.11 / 10.4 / 10.2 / 10.6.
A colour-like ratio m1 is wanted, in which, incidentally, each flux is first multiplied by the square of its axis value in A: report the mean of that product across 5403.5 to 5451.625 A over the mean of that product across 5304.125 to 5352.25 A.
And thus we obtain 1.08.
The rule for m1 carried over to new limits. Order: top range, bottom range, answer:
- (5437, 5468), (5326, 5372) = 1.09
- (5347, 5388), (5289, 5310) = 0.98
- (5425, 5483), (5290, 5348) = 1.10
